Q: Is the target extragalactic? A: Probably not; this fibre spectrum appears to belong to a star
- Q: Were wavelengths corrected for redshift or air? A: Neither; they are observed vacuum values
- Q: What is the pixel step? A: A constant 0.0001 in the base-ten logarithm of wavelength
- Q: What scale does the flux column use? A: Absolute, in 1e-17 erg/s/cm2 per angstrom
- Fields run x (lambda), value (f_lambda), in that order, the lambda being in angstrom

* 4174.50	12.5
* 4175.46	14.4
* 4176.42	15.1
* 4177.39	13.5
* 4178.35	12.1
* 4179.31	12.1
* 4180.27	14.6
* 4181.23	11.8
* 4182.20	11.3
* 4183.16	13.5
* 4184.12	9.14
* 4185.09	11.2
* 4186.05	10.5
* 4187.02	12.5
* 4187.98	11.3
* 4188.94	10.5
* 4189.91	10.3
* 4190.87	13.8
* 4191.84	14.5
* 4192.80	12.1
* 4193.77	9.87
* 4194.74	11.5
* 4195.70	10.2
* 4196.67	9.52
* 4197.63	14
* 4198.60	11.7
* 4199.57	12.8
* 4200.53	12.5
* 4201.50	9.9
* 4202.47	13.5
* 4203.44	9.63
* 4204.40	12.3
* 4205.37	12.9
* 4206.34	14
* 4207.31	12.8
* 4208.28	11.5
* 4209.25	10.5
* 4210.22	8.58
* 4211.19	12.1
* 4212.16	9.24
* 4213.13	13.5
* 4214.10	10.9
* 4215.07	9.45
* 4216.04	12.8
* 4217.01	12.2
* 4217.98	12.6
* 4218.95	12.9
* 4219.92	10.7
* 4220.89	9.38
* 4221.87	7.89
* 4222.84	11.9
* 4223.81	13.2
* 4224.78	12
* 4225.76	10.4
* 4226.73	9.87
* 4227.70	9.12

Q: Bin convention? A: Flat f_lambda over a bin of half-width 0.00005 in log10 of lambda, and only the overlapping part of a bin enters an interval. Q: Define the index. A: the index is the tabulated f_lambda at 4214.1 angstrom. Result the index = 10.9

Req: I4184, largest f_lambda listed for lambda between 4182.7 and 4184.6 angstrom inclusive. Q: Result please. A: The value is 13.5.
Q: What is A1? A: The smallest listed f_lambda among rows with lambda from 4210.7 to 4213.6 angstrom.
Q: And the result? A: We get 9.24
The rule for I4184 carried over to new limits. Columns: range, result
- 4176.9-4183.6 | 14.6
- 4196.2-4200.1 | 14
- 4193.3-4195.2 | 11.5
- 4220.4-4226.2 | 13.2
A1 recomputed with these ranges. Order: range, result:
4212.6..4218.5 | 9.45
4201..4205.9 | 9.63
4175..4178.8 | 12.1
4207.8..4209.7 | 10.5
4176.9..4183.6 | 11.3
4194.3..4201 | 9.52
